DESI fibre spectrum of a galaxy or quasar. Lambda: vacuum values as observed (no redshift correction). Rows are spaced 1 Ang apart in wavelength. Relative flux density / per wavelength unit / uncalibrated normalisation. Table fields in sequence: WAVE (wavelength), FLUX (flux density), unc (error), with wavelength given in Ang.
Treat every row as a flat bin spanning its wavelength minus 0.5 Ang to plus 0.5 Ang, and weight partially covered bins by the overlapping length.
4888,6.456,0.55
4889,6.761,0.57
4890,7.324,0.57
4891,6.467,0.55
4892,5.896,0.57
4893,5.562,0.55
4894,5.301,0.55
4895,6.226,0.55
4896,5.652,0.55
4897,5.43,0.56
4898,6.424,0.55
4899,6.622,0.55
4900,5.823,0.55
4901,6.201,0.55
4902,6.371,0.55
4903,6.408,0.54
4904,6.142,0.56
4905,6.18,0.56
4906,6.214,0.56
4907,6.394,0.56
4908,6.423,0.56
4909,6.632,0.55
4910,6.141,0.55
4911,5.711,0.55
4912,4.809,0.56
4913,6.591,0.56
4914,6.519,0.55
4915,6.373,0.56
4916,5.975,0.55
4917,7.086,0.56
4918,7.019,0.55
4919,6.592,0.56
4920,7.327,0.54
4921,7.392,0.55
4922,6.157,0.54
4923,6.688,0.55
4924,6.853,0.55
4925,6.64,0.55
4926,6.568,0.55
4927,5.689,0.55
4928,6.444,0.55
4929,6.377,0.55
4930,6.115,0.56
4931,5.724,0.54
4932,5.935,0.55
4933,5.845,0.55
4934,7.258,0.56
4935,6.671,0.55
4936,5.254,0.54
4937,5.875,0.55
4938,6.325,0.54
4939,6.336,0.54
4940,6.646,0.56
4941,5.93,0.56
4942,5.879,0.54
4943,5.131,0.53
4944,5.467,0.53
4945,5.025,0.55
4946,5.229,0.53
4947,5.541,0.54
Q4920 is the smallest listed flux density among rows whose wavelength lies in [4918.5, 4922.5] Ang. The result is 6.157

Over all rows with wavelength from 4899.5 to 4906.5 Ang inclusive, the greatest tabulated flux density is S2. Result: 6.408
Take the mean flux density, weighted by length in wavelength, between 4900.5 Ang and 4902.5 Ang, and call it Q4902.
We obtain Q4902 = 6.29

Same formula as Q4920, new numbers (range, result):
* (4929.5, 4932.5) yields 5.724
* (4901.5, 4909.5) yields 6.142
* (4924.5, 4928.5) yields 5.689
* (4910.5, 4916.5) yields 4.809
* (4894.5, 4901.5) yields 5.43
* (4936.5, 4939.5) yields 5.875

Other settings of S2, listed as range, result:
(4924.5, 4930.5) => 6.64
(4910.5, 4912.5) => 5.711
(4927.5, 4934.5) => 7.258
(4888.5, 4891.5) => 7.324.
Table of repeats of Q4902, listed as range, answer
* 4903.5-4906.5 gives 6.18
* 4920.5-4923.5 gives 6.75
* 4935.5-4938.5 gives 5.82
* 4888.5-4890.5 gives 7.04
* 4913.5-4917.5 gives 6.49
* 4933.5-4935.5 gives 6.96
